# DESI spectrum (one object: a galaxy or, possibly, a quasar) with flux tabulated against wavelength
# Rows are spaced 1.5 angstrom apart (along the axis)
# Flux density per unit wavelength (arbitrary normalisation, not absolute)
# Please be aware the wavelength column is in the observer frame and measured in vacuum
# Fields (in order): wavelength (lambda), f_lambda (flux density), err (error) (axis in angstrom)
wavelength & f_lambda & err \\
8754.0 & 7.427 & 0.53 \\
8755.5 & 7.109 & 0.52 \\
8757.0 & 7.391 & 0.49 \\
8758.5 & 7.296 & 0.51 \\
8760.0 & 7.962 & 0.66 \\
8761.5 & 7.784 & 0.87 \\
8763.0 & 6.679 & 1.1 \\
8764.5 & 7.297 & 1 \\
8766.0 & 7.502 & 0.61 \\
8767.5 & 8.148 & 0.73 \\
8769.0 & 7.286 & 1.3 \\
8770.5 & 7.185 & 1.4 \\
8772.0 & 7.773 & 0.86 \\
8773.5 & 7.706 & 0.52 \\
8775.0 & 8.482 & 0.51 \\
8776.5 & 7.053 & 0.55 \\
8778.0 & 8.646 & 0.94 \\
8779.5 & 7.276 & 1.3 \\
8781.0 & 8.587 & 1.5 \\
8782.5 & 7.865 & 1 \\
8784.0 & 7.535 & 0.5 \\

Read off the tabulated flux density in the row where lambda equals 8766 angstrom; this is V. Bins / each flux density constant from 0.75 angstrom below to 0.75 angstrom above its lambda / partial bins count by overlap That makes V 7.502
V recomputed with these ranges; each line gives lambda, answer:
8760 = 7.962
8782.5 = 7.865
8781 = 8.587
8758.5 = 7.296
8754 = 7.427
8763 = 6.679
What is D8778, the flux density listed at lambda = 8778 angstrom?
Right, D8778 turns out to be 8.646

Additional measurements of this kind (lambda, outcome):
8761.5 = 7.784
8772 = 7.773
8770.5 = 7.185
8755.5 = 7.109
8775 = 8.482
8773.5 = 7.706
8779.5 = 7.276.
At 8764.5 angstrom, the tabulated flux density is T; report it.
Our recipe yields 7.297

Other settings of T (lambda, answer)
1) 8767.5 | 8.148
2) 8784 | 7.535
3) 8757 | 7.391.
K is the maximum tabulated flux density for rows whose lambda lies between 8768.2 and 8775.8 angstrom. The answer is 8.482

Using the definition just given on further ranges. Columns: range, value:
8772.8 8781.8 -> 8.646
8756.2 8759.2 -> 7.391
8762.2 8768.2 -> 8.148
